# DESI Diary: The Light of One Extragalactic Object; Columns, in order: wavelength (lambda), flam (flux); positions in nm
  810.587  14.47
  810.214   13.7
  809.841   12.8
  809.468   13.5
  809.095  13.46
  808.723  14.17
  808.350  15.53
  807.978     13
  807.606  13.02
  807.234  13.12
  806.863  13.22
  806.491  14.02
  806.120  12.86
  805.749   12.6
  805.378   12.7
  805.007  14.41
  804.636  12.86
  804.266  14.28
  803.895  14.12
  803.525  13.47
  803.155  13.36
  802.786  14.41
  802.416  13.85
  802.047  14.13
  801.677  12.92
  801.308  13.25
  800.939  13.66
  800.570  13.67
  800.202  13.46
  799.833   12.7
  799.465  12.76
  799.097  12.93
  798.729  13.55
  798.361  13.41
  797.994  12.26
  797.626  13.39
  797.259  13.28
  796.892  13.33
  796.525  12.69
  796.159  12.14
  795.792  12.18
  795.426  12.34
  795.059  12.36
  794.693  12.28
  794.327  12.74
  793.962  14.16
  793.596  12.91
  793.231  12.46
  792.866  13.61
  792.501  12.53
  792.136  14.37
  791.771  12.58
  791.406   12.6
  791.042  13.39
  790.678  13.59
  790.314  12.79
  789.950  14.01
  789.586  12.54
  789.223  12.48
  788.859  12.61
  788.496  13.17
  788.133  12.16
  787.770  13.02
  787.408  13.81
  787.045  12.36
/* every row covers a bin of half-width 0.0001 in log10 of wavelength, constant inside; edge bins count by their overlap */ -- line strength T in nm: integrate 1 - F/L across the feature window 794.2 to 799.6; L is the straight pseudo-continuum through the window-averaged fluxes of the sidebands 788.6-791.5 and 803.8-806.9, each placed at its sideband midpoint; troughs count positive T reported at 0.18 nm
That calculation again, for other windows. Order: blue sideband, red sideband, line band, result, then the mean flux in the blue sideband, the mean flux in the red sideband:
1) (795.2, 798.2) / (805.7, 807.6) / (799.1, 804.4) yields -0.24 nm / 12.7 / 13.2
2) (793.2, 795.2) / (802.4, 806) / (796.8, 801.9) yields 0.02 nm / 12.9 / 13.6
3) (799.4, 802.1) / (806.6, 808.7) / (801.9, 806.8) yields -0.05 nm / 13.3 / 13.6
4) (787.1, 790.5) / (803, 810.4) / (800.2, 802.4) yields -0.03 nm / 12.9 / 13.5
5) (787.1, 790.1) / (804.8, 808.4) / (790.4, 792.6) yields -0.03 nm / 12.9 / 13.4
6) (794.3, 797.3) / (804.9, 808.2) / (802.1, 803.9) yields -0.12 nm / 12.6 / 13.2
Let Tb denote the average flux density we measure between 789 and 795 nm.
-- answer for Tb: 13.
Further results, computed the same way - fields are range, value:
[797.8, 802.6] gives 13.3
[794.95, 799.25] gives 12.8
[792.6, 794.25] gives 13.2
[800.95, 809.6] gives 13.6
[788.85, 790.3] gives 12.9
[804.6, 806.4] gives 13.2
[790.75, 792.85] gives 13.2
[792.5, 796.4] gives 12.7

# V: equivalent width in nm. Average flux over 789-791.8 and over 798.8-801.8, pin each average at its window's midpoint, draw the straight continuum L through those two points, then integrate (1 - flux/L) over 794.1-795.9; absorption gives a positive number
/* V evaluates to 0.09 nm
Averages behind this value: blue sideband 13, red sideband 13.2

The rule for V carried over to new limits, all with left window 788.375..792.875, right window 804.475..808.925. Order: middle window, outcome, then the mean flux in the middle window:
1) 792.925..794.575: 0.01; 13.1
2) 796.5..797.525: 0.00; 13.2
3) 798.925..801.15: 0.02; 13.2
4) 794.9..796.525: 0.11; 12.3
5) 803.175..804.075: -0.02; 13.7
